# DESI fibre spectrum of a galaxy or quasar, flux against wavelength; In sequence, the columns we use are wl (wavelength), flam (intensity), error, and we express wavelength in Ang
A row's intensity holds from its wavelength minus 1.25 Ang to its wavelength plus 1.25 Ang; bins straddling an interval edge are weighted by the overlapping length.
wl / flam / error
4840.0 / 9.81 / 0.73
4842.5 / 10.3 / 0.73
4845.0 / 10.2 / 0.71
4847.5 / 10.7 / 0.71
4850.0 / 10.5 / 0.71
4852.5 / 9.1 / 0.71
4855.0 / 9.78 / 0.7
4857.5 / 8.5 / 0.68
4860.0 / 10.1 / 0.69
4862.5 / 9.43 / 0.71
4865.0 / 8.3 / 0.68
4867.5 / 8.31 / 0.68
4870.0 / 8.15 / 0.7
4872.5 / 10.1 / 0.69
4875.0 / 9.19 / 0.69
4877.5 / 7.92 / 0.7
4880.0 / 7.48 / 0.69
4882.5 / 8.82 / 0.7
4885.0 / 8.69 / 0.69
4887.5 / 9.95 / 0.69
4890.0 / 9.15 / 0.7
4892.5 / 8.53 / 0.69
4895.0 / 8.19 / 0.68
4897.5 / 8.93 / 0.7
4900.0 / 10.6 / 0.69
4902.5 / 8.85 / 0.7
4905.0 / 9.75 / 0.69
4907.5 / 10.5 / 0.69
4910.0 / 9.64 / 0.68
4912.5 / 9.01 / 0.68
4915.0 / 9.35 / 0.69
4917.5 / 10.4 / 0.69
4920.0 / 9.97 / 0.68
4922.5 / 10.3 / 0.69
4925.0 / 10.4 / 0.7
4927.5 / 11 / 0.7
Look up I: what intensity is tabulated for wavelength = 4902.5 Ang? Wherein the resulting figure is 8.85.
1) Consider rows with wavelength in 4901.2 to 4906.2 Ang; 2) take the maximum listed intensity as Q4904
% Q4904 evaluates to 9.75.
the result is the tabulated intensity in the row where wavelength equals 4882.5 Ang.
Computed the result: 8.82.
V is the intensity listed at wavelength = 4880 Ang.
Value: 7.48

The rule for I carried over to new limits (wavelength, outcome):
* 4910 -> 9.64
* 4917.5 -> 10.4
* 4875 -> 9.19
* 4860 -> 10.1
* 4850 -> 10.5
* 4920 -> 9.97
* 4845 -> 10.2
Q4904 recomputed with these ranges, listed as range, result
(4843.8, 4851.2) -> 10.7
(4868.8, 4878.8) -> 10.1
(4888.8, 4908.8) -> 10.6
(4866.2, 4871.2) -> 8.31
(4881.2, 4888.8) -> 9.95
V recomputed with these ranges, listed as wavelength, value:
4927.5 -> 11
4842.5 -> 10.3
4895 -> 8.19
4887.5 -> 9.95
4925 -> 10.4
